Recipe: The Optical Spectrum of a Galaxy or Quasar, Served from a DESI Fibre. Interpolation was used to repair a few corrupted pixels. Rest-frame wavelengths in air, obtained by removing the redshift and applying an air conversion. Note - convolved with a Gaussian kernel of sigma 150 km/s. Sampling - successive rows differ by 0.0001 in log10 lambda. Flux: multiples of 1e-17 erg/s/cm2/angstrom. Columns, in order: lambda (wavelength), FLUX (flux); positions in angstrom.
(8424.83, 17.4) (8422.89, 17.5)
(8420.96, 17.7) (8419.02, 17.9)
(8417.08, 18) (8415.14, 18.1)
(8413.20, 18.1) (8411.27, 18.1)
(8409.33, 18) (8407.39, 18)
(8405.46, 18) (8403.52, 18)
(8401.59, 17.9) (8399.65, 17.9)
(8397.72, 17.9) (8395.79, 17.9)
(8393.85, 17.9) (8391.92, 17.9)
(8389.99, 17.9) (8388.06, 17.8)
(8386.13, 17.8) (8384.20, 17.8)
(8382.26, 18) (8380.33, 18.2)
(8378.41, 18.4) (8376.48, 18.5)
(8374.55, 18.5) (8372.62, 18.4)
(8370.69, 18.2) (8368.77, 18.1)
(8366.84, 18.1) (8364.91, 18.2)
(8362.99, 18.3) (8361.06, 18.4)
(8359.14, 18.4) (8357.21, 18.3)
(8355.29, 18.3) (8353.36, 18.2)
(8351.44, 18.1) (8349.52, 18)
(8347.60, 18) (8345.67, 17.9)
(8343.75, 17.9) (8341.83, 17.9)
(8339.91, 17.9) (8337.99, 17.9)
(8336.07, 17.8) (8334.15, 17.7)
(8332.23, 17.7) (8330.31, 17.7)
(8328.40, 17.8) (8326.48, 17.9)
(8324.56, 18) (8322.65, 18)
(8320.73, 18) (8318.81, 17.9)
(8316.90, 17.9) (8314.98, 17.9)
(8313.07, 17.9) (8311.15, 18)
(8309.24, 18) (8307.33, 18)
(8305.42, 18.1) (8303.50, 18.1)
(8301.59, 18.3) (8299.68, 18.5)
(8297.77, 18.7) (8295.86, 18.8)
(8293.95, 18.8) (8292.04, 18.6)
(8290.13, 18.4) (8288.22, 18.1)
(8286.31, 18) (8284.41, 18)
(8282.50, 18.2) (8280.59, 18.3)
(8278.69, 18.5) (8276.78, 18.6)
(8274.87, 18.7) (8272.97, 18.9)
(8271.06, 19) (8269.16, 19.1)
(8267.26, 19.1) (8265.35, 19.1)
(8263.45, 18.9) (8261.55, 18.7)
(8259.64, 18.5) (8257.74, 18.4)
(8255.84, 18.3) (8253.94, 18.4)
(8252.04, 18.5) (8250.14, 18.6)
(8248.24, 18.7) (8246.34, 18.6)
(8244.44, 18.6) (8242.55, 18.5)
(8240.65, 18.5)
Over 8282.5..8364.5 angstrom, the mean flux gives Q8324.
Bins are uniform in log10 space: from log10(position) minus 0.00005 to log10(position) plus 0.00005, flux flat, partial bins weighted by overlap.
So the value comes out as 18.1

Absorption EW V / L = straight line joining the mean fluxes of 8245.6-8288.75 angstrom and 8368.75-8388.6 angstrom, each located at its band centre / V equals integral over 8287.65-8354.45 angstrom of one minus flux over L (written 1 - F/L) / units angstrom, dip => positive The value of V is 1.13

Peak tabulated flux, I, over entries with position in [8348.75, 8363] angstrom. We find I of 18.4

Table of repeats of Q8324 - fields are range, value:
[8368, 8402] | 18.1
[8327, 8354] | 17.9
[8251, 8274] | 18.7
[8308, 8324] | 18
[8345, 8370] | 18.2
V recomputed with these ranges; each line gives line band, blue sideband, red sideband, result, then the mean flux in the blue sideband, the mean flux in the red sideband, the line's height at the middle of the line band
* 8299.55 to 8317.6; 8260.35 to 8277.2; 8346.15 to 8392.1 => 0.5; 18.9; 18.2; 18.6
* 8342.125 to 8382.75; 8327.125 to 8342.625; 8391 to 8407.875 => -0.8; 17.8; 17.9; 17.9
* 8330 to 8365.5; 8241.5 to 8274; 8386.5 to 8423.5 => 0.4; 18.7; 17.9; 18.2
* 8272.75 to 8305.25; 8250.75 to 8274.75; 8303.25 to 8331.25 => -0.1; 18.7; 17.9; 18.4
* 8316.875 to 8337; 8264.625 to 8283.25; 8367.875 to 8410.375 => 0.6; 18.7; 18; 18.4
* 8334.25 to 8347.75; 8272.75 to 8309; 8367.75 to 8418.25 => 0.3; 18.4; 18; 18.2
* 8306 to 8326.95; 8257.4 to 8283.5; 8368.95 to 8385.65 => 0.6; 18.7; 18.2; 18.5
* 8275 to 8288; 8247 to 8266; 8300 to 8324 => 0.0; 18.6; 18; 18.3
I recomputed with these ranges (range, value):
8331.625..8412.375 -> 18.5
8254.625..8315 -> 19.1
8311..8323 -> 18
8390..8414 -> 18.1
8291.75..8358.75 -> 18.8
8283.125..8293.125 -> 18.6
